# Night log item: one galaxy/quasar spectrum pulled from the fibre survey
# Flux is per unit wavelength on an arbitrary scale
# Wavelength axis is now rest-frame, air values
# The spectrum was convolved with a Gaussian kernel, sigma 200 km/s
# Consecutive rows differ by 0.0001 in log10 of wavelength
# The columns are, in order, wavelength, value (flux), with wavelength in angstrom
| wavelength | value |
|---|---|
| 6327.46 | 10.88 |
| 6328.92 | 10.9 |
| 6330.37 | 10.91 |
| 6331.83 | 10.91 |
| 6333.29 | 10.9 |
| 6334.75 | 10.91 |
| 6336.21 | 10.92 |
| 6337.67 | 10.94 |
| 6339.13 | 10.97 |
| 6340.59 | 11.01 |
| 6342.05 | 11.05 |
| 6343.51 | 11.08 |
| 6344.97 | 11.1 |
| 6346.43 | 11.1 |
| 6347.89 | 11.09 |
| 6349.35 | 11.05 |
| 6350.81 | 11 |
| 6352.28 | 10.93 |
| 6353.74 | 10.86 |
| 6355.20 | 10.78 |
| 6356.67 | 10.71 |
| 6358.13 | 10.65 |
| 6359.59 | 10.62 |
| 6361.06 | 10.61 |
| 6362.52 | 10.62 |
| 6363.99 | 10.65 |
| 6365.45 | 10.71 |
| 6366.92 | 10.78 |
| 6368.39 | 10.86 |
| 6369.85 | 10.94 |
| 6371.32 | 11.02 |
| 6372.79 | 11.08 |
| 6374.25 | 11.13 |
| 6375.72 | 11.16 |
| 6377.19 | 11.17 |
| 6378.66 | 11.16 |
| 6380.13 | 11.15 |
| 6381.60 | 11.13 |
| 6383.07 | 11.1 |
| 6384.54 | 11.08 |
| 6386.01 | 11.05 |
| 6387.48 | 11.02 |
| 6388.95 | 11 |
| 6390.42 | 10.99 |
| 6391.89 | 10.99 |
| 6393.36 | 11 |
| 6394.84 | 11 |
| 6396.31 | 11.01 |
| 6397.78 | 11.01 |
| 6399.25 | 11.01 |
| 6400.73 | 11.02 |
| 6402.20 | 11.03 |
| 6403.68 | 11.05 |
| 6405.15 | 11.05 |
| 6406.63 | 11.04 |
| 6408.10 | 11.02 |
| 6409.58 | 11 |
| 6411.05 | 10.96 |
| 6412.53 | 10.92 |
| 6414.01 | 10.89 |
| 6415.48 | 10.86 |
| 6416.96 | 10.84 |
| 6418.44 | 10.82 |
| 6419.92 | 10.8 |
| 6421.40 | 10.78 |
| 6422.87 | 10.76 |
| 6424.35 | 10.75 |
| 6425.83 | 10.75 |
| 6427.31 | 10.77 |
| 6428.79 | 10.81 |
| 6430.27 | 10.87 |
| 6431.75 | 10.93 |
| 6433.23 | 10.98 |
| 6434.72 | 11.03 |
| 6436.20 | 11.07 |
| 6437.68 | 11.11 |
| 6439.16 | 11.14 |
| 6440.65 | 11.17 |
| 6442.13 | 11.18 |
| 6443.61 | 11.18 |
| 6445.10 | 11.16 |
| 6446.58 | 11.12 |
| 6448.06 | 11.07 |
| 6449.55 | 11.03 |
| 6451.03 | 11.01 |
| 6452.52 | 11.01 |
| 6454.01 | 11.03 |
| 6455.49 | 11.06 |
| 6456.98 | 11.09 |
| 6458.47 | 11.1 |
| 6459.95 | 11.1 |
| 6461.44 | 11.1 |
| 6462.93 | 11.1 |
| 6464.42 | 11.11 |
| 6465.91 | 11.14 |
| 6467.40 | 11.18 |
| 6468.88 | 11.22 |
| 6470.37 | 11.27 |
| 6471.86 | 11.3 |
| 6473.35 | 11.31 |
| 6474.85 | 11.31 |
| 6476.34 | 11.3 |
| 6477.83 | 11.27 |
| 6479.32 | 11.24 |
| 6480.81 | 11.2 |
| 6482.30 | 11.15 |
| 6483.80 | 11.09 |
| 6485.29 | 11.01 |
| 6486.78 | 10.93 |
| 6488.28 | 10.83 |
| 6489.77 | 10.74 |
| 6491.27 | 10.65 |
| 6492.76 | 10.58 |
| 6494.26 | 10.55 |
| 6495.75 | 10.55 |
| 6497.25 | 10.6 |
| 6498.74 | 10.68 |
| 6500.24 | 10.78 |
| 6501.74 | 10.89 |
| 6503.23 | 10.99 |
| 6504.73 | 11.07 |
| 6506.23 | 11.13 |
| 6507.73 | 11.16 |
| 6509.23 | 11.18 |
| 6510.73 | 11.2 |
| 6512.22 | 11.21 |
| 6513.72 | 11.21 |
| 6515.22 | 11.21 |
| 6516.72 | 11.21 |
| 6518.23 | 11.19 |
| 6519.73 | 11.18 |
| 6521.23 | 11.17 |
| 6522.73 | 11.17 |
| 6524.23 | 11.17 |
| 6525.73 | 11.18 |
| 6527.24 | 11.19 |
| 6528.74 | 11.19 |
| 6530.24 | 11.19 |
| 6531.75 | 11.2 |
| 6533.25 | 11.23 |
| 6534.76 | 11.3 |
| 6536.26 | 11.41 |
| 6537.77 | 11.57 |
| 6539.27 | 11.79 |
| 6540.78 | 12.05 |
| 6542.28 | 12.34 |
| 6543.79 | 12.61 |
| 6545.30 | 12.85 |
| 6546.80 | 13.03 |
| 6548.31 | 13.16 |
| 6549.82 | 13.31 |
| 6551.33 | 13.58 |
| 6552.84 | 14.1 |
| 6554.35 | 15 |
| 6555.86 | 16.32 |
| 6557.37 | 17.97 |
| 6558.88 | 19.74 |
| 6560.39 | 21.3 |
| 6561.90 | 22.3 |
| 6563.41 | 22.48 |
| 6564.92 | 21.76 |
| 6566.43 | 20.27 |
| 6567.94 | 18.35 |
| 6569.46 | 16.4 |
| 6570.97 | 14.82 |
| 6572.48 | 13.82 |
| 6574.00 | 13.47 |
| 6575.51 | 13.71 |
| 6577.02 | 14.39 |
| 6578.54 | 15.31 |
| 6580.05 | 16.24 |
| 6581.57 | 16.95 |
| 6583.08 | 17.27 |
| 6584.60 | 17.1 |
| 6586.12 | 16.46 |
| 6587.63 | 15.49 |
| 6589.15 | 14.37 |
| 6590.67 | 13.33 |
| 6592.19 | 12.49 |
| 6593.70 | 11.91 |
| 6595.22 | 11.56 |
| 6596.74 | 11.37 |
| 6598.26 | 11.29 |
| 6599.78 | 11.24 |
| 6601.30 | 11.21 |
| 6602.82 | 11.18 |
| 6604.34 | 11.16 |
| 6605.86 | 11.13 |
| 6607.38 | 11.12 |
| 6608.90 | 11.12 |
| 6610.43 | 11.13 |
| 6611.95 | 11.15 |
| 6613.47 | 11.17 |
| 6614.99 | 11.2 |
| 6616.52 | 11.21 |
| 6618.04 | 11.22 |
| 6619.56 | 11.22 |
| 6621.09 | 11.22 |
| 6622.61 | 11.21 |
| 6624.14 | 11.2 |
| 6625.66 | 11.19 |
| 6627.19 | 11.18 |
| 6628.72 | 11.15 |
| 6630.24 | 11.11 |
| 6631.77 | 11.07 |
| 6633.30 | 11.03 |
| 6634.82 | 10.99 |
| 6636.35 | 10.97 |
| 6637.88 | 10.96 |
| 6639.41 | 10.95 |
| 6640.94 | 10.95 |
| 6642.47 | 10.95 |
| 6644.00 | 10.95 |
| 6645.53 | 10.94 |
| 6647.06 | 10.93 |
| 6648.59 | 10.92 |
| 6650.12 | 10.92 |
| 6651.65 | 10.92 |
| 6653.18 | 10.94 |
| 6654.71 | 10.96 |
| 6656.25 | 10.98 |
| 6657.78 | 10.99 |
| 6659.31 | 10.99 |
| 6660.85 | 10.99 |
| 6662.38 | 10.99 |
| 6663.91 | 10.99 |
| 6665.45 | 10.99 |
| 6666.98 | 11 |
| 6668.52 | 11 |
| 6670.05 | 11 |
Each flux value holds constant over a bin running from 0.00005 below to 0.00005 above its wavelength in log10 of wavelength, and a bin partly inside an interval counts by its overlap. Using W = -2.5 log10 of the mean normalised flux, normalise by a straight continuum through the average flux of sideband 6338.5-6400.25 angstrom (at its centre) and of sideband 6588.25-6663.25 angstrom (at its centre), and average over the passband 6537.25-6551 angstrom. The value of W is -0.13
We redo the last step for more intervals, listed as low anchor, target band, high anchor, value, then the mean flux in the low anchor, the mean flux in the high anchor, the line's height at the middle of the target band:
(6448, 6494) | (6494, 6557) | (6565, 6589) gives 0.162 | 11.1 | 16.1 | 13.7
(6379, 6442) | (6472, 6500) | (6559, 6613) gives 0.152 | 11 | 14.7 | 12.6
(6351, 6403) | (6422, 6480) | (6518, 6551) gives 0.025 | 10.9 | 11.8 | 11.3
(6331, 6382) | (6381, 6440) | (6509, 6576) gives 0.077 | 10.9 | 13.8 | 11.8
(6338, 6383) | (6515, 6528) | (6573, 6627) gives 0.086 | 10.9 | 12.7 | 12.1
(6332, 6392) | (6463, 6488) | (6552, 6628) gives 0.126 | 11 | 14.2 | 12.6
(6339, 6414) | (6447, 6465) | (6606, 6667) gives -0.007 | 11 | 11.1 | 11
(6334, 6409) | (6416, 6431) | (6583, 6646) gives 0.034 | 11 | 11.8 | 11.1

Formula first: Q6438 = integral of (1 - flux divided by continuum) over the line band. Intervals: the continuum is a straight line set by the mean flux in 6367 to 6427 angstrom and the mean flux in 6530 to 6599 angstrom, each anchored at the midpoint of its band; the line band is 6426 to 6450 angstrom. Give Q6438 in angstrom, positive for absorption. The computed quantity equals 1.8 angstrom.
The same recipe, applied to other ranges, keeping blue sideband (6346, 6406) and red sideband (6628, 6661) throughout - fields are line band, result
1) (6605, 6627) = -0.4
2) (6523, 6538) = -0.4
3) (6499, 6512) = -0.1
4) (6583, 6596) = -3.9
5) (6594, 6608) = -0.4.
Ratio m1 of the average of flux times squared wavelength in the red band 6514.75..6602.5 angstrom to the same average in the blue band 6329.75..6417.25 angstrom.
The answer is 1.4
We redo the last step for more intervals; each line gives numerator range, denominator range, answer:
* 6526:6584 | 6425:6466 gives 1.40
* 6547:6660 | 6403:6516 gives 1.25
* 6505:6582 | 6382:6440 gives 1.32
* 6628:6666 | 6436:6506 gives 1.05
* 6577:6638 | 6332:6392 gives 1.21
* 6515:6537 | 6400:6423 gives 1.06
